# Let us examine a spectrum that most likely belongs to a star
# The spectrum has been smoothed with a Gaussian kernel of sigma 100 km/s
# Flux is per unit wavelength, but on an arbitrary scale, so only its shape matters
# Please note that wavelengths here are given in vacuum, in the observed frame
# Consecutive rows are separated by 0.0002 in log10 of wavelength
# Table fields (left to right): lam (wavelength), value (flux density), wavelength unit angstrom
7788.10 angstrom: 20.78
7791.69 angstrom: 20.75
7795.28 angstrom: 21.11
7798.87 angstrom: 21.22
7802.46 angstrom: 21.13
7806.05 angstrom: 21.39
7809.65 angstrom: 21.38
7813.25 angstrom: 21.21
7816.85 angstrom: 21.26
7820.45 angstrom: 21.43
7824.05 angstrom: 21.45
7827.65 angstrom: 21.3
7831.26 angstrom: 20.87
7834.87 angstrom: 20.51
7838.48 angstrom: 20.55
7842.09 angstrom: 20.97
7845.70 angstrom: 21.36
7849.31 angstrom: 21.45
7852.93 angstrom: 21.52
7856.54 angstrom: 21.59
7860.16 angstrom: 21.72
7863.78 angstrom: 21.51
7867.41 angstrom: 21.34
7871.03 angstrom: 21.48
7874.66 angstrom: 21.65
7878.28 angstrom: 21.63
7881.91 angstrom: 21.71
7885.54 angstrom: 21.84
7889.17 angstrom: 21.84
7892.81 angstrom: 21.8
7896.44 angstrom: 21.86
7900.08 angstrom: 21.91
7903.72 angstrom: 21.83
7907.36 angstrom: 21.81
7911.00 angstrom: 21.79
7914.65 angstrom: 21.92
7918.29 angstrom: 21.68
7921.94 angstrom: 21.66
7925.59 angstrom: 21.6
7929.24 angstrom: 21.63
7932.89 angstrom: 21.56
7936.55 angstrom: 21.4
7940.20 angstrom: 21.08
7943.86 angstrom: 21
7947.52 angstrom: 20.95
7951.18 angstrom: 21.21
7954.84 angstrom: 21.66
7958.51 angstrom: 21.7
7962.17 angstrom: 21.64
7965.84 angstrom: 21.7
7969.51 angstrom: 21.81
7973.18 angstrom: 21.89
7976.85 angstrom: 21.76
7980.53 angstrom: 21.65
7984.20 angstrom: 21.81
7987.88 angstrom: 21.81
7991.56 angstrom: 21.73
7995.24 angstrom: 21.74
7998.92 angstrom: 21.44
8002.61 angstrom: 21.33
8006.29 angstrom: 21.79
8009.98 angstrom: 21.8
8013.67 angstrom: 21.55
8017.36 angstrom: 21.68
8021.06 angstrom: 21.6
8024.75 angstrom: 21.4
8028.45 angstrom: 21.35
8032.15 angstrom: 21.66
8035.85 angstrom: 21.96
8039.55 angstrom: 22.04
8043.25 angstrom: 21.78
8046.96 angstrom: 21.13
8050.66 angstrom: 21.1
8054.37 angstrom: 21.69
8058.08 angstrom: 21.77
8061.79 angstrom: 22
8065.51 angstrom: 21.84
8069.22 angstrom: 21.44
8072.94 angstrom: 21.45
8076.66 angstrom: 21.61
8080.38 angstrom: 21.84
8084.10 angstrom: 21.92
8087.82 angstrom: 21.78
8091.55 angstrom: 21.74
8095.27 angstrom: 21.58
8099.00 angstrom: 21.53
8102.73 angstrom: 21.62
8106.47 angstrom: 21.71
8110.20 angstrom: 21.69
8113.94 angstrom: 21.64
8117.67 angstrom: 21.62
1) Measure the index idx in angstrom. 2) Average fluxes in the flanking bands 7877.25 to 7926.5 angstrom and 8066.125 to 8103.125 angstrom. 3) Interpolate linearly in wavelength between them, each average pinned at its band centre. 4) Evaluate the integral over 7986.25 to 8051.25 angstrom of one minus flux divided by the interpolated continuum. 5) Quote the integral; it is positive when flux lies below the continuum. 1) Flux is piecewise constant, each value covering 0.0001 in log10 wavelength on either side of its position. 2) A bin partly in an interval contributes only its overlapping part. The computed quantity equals 0.3 angstrom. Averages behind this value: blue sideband 21.8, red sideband 21.7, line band 21.6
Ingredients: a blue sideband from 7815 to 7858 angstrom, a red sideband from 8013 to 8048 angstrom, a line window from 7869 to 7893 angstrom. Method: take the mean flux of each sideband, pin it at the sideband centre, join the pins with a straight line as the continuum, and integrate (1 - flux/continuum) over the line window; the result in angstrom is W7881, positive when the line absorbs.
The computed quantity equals -0.5 angstrom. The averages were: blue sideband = 21.2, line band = 21.7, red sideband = 21.6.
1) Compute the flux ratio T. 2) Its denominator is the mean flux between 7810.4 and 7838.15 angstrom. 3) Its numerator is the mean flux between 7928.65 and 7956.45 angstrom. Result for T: 1.01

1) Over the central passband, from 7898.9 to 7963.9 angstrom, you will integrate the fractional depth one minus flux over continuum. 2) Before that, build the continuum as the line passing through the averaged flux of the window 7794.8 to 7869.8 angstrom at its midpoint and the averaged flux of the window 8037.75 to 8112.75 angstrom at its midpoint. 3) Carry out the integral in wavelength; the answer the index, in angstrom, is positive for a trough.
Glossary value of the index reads -0.40 angstrom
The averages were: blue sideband 21.3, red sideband 21.7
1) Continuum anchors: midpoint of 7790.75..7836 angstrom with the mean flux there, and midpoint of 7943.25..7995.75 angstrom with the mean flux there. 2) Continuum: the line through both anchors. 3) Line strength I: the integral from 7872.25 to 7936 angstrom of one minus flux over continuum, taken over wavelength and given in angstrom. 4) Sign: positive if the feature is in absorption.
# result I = -0.9 angstrom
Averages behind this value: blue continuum 21.2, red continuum 21.6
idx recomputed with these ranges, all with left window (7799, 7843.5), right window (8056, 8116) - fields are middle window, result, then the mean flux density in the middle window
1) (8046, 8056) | 0.14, 21.3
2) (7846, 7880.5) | -0.52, 21.5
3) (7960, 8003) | -0.47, 21.7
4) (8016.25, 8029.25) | 0.03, 21.5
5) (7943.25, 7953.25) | 0.15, 21.1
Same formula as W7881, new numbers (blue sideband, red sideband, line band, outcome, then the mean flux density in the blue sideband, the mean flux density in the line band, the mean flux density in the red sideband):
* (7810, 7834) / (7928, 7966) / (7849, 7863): -0.20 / 21.2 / 21.6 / 21.4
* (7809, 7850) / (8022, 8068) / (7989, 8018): -0.12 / 21.1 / 21.6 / 21.6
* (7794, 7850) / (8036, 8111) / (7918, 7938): -0.20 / 21.2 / 21.6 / 21.7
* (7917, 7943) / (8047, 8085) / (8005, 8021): -0.08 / 21.5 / 21.7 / 21.6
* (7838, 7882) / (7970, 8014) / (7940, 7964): 0.32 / 21.4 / 21.3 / 21.7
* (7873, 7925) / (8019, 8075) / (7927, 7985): 0.51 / 21.8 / 21.5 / 21.6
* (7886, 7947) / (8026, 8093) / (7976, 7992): -0.08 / 21.6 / 21.7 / 21.7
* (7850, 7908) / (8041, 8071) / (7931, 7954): 0.46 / 21.7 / 21.2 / 21.6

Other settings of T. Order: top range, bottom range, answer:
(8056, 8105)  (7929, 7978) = 1.01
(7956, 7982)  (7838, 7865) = 1.02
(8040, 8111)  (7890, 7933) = 0.99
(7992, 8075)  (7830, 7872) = 1.02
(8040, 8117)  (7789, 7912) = 1.01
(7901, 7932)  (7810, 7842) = 1.03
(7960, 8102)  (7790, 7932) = 1.01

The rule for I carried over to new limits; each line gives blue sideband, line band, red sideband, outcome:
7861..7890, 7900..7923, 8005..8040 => -0.2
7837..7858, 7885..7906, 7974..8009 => -0.4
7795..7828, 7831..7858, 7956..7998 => 0.4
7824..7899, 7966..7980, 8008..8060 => -0.2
